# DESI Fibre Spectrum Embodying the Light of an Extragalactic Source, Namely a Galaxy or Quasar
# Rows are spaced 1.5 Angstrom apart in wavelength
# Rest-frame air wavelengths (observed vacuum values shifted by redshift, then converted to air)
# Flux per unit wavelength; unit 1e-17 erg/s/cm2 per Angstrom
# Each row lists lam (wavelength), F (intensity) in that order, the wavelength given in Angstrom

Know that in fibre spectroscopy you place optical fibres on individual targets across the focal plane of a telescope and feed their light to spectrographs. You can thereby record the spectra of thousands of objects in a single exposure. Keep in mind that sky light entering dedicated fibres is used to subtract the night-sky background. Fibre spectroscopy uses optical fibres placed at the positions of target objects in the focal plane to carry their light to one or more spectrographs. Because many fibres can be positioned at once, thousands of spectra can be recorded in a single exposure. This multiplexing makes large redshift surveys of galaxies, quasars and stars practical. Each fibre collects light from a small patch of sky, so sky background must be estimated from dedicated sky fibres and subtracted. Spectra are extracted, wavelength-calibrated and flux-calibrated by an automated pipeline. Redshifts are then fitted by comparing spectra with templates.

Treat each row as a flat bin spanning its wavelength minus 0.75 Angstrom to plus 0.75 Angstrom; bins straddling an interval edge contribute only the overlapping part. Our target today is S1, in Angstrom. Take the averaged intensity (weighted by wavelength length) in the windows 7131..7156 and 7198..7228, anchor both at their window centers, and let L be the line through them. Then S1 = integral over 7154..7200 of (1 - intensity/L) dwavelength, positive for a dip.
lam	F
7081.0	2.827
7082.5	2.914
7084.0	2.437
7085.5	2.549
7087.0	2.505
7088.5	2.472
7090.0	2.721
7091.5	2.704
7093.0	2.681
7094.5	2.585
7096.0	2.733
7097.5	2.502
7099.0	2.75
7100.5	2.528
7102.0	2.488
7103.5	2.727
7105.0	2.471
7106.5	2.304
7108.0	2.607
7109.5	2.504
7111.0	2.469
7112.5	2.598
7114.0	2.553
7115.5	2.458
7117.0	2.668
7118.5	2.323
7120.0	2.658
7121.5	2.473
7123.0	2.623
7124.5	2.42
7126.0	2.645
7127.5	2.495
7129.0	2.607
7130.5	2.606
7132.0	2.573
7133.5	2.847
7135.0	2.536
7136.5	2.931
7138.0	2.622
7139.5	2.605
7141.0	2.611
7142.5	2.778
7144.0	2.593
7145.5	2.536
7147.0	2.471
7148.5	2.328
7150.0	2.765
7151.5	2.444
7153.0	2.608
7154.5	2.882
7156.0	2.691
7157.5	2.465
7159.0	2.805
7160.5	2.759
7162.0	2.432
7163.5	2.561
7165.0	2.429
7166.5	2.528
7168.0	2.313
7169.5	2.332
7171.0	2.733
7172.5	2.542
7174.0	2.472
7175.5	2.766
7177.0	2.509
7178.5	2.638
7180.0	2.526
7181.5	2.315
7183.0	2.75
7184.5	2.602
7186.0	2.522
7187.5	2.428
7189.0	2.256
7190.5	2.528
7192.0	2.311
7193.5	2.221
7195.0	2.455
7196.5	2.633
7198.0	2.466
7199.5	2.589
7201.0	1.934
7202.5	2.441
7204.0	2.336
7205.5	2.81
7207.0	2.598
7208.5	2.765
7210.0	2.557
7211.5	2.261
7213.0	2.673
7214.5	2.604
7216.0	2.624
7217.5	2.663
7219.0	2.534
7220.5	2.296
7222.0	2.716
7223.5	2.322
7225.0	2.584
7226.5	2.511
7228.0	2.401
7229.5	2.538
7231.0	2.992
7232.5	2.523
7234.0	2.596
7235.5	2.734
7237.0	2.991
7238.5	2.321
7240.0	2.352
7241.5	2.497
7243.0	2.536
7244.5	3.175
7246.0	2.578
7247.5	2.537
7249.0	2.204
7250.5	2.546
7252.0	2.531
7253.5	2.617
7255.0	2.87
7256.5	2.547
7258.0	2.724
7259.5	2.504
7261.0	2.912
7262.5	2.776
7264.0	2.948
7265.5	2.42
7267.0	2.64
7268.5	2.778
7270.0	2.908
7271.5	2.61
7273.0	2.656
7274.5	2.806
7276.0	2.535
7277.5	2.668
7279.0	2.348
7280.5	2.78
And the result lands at 0.85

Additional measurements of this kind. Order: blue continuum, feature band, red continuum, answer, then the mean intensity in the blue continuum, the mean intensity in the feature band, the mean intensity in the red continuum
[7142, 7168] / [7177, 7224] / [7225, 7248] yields 1.9 Angstrom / 2.58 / 2.5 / 2.62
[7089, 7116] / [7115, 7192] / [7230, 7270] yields 1.1 Angstrom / 2.58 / 2.57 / 2.65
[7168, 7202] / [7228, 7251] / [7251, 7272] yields 0.3 Angstrom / 2.47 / 2.6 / 2.7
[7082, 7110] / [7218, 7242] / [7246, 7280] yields 0.6 Angstrom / 2.59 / 2.56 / 2.64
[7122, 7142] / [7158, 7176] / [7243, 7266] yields 0.6 Angstrom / 2.62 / 2.55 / 2.66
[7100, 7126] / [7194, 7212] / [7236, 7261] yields 0.6 Angstrom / 2.53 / 2.49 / 2.61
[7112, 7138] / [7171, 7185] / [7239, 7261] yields 0.1 Angstrom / 2.59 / 2.58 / 2.6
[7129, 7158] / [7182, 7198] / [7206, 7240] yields 0.8 Angstrom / 2.63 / 2.47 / 2.58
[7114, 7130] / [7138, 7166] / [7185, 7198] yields -1.2 Angstrom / 2.54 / 2.6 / 2.43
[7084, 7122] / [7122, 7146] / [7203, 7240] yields -0.6 Angstrom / 2.56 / 2.63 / 2.58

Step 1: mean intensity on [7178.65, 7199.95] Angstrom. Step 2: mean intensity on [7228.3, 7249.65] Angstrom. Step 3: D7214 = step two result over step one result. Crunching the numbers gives 1.1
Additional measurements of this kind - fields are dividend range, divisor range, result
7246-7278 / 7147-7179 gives 1.03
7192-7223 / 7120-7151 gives 0.96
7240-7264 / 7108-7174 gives 1.02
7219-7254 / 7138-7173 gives 1.00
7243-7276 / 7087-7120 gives 1.04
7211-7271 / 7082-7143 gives 1.01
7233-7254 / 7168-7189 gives 1.02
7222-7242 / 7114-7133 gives 1.01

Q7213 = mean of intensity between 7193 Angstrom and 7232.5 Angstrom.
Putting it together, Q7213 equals 2.52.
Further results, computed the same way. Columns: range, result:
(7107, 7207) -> 2.54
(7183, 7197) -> 2.45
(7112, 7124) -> 2.54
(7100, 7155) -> 2.58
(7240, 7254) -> 2.57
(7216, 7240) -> 2.58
